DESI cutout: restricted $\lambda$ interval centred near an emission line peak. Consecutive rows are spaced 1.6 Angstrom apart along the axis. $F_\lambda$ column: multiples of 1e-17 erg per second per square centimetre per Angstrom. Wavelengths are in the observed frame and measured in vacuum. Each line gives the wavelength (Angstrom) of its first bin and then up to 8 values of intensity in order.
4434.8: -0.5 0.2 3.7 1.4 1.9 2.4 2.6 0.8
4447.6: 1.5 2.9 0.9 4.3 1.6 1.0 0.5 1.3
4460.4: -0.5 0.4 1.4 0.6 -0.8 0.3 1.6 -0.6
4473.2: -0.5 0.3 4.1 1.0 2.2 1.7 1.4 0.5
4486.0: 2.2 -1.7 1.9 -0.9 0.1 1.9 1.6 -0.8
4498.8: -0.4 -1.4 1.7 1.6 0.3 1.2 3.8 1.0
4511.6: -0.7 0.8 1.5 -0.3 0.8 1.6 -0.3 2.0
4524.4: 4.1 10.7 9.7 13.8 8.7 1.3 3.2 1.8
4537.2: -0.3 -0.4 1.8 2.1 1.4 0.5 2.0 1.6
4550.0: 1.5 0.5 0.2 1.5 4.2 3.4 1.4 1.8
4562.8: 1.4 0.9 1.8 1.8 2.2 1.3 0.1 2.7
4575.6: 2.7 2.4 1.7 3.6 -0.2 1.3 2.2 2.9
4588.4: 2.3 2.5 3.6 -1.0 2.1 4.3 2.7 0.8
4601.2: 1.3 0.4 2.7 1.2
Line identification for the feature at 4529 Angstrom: [O II]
